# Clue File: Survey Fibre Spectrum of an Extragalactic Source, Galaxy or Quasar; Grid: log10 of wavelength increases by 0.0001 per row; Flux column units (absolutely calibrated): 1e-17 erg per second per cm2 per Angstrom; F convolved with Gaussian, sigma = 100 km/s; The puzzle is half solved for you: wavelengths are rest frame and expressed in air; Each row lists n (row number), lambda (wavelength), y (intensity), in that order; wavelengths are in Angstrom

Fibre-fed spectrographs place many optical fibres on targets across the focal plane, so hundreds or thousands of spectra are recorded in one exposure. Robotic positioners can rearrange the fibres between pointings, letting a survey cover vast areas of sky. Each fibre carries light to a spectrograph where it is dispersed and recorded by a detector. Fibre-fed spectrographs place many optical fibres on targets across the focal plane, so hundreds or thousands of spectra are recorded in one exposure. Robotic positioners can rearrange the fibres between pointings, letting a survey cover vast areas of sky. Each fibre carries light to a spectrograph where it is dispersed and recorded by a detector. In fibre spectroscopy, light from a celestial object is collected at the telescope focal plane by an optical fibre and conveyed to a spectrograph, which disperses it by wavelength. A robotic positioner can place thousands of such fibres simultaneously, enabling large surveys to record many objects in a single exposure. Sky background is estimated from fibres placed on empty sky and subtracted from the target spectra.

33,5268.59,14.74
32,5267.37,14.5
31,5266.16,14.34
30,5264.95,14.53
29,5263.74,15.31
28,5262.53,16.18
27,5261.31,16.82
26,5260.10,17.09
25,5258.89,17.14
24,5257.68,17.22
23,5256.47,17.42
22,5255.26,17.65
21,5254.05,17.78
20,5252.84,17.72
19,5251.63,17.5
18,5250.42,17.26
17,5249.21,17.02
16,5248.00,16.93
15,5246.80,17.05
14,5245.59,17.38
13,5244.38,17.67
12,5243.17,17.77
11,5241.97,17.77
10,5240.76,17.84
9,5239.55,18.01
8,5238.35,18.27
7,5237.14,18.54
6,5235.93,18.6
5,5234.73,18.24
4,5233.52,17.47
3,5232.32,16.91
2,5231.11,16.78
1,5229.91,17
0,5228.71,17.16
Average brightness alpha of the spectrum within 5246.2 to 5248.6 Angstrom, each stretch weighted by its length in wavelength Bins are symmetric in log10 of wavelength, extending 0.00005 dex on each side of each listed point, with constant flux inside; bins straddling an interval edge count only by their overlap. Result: 17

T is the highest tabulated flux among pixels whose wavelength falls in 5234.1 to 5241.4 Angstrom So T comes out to 18.6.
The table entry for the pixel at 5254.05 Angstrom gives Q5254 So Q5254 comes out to 17.78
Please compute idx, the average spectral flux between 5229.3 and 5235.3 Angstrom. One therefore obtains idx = 17.3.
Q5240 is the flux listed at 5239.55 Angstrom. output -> 18.01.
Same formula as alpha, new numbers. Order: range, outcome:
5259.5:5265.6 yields 16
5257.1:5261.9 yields 17.1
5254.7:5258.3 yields 17.4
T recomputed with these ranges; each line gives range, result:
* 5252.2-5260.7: 17.78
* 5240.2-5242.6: 17.84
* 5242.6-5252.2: 17.77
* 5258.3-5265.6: 17.14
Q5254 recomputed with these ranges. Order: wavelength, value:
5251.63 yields 17.5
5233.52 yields 17.47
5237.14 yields 18.54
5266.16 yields 14.34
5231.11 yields 16.78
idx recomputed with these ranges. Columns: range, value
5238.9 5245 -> 17.8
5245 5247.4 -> 17.2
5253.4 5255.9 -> 17.7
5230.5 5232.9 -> 16.8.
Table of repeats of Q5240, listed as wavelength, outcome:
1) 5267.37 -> 14.5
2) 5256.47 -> 17.42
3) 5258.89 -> 17.14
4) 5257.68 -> 17.22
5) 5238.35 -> 18.27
